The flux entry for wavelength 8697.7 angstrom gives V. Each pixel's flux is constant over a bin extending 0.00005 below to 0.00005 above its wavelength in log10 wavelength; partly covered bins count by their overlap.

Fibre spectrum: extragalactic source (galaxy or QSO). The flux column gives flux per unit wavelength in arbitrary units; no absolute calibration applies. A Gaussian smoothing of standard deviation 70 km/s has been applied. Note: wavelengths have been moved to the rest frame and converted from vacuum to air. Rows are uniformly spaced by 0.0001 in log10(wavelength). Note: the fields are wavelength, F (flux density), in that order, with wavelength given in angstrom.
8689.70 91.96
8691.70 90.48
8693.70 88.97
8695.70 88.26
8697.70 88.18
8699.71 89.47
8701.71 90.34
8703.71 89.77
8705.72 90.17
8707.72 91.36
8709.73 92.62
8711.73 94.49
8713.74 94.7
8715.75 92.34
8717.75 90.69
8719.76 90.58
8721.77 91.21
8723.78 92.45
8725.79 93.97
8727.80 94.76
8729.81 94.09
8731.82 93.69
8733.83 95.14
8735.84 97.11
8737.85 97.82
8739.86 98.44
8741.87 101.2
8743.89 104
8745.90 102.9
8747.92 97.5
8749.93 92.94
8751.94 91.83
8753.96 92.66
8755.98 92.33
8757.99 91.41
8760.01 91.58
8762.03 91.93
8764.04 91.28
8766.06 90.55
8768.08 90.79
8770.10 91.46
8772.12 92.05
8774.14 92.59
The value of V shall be 88.18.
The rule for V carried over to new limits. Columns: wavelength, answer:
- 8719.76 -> 90.58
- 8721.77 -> 91.21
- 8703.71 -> 89.77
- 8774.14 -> 92.59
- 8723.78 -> 92.45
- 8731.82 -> 93.69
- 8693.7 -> 88.97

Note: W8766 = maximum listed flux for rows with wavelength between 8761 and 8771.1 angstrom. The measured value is 91.93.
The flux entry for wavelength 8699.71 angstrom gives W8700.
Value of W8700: 89.47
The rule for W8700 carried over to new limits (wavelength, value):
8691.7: 90.48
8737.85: 97.82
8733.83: 95.14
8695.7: 88.26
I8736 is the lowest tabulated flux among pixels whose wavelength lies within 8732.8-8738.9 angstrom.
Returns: 95.14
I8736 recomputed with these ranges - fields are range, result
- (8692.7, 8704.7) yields 88.18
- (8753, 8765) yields 91.28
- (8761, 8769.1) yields 90.55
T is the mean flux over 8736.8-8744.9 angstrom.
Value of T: 100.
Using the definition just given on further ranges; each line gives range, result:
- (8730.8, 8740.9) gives 96.5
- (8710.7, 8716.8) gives 93.9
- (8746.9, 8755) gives 93.7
